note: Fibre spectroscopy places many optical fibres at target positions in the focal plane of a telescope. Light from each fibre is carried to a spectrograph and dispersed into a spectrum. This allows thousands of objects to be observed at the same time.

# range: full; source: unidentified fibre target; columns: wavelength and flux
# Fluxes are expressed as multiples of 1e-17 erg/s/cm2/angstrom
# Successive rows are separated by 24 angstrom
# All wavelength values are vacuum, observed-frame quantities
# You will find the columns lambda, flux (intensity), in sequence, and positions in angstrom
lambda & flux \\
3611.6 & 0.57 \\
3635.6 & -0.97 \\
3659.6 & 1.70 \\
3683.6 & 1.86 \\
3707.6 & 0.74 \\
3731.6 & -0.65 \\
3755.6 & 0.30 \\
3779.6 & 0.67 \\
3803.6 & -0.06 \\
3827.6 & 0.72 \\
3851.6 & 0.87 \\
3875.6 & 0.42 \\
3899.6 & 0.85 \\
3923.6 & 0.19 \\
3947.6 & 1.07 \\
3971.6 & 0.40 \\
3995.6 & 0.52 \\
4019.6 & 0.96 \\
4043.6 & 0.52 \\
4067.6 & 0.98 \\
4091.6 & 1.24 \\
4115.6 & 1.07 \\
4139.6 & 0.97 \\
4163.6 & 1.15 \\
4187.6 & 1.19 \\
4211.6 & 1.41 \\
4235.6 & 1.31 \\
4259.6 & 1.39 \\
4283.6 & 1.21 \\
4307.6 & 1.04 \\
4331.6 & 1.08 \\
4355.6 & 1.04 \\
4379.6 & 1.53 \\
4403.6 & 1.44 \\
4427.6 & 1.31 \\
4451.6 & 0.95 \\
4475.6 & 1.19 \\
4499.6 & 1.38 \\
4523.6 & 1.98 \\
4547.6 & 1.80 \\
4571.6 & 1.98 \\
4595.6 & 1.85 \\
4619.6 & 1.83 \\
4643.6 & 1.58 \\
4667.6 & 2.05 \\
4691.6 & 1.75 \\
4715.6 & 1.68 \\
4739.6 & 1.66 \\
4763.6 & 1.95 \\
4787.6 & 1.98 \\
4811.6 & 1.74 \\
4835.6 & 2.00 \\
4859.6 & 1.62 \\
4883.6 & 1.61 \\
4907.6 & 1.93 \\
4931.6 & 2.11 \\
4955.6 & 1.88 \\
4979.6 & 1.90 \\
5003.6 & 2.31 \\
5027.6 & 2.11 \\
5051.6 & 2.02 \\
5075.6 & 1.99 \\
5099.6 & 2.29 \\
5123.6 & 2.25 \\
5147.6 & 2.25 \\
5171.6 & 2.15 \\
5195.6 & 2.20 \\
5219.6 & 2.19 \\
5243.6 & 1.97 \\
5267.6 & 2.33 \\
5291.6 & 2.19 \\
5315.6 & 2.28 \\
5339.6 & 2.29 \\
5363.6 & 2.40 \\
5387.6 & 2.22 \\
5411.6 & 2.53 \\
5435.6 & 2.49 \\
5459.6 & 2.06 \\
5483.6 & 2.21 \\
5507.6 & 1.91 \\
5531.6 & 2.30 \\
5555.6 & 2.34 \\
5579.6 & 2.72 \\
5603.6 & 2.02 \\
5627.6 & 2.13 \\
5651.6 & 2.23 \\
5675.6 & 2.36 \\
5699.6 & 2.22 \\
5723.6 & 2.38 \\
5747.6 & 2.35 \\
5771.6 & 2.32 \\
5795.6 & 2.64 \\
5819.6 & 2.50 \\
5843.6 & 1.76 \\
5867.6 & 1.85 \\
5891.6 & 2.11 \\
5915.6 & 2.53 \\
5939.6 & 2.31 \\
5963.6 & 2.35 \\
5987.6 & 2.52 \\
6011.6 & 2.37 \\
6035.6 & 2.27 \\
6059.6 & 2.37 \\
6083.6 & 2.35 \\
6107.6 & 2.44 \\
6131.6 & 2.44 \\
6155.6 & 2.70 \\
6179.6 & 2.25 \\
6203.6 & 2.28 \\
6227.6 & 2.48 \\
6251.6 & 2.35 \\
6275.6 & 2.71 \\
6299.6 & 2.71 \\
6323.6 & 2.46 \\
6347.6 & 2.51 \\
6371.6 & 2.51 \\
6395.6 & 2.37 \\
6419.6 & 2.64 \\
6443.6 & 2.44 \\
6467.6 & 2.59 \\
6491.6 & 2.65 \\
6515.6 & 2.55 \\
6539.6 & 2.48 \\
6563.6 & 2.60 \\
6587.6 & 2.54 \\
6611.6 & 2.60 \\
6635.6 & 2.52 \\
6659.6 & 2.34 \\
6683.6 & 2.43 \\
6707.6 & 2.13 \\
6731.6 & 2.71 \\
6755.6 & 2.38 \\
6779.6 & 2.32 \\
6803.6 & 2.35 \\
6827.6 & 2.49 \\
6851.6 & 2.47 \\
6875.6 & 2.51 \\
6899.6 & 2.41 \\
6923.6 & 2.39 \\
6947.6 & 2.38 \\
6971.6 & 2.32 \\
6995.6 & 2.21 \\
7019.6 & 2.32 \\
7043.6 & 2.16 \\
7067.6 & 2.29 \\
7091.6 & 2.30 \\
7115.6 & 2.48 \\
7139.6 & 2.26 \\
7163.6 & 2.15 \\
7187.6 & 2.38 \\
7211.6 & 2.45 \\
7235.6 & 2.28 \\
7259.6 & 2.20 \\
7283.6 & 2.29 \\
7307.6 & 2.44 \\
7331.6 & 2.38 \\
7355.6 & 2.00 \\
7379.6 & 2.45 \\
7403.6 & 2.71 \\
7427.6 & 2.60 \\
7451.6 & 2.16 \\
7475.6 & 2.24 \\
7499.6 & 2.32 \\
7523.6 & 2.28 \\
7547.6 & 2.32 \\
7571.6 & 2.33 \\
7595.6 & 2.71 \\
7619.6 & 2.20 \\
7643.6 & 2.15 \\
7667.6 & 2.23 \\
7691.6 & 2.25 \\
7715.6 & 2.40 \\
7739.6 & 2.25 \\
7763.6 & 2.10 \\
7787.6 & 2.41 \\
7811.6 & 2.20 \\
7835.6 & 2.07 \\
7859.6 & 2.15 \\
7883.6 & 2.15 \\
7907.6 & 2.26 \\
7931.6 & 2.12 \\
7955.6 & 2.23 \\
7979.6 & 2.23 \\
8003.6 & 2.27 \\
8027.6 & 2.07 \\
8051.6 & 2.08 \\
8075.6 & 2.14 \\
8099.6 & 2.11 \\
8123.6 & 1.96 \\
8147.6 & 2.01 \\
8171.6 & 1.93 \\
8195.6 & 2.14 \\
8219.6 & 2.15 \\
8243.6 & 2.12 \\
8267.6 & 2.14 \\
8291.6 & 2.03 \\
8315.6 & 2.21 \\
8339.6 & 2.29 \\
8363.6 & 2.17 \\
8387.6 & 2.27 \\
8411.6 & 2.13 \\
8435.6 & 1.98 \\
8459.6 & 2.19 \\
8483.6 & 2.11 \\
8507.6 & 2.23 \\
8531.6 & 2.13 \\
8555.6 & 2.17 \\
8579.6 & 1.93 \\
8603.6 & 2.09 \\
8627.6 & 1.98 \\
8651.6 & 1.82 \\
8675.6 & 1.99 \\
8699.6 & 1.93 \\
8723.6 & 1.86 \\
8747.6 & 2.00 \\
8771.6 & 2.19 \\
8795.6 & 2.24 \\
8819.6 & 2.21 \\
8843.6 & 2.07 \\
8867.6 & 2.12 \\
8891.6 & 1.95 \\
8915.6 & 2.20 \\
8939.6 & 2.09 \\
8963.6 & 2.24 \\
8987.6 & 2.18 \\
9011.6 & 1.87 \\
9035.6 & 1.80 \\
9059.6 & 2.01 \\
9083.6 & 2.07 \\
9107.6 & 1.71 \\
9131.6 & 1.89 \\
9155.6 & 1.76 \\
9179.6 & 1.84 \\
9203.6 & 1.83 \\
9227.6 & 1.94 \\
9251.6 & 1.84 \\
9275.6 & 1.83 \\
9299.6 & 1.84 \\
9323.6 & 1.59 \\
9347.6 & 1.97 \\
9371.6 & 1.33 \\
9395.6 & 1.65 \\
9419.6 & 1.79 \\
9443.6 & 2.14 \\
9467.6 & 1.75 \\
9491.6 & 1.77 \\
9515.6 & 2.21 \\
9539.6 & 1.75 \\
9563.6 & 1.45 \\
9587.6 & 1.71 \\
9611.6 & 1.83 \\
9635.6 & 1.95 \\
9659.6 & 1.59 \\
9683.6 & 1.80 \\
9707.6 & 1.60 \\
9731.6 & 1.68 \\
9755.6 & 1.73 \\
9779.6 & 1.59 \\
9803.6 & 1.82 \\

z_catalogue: 0.13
